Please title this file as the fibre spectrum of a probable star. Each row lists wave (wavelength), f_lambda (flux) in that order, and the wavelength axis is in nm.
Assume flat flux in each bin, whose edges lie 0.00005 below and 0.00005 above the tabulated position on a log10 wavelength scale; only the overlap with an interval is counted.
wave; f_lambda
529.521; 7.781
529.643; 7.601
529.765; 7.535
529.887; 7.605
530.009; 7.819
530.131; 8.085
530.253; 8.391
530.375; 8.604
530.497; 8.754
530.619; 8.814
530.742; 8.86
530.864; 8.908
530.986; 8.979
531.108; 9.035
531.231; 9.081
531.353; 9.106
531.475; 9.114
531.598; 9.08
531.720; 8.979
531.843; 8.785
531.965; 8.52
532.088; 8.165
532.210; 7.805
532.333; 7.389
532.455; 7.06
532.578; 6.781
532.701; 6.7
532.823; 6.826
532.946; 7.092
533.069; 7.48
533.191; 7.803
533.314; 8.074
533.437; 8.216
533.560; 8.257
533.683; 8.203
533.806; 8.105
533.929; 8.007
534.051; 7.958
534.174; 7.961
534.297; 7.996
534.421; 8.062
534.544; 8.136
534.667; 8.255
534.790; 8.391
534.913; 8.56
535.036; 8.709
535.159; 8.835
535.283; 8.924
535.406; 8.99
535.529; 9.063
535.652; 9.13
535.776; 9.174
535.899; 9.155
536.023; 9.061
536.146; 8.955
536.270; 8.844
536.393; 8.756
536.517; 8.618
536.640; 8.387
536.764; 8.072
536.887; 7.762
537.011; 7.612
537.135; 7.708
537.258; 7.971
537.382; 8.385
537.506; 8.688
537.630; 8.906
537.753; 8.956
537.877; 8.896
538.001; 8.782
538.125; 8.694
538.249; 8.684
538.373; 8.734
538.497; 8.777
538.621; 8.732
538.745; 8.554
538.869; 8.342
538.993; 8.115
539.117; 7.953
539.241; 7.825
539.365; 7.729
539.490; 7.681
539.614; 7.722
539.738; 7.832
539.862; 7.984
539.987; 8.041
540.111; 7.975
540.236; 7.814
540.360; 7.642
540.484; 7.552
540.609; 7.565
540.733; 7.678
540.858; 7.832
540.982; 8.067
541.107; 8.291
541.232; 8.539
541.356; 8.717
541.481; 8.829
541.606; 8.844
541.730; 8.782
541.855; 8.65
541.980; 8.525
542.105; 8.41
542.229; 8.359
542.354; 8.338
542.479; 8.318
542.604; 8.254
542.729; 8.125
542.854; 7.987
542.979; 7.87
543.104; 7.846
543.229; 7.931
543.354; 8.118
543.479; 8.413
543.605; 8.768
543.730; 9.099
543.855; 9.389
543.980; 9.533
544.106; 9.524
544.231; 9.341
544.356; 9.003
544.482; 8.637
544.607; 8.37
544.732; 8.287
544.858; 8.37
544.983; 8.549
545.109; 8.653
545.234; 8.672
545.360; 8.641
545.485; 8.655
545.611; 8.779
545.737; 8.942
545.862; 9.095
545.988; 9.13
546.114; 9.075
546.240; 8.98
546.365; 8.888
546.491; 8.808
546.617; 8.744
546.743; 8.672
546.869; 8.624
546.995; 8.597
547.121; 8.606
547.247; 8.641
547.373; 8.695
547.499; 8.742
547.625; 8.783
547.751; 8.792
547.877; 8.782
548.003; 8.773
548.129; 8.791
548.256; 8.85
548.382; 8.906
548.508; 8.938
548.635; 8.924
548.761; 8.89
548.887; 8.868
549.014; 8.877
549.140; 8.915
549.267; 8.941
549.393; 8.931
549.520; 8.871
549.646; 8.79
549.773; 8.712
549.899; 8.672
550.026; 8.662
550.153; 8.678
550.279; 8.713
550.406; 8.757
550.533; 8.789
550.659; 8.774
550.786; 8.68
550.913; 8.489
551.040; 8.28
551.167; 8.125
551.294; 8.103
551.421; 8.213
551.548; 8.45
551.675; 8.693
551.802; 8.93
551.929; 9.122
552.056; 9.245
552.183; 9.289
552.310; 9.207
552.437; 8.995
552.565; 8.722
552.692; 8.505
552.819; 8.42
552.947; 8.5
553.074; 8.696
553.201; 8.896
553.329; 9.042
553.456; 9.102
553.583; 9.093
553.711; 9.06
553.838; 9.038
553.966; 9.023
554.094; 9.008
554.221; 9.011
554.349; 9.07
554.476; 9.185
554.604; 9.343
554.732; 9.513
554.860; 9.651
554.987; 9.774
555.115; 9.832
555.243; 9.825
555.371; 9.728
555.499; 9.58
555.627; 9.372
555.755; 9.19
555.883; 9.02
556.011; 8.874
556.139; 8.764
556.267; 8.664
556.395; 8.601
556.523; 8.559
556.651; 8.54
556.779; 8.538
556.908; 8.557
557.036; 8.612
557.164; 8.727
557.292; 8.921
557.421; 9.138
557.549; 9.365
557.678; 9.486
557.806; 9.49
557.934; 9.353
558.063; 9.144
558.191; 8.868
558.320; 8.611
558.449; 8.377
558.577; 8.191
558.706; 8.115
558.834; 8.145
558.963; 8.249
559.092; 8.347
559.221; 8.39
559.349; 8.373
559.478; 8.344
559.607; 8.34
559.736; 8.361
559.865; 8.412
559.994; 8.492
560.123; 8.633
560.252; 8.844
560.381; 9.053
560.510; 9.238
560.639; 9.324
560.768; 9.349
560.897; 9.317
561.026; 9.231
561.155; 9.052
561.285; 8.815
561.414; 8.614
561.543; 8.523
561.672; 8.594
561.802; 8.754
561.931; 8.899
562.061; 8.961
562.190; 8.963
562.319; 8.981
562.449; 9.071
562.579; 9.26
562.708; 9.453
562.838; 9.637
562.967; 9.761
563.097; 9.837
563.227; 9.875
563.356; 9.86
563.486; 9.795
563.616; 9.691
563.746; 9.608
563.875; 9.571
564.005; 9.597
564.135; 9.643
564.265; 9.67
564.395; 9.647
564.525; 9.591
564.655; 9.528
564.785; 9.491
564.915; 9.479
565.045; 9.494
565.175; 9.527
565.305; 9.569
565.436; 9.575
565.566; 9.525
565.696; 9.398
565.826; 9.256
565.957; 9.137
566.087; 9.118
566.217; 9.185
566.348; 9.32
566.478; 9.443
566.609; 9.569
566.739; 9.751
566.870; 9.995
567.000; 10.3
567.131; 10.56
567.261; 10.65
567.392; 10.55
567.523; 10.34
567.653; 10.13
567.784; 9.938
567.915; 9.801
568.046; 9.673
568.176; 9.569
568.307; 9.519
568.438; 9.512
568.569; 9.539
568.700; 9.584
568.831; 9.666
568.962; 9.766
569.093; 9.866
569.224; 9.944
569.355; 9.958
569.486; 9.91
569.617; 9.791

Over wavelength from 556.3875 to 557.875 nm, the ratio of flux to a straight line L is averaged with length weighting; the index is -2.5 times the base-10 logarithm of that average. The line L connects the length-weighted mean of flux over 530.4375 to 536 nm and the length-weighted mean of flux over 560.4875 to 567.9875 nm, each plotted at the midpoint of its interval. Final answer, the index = 0.04 mag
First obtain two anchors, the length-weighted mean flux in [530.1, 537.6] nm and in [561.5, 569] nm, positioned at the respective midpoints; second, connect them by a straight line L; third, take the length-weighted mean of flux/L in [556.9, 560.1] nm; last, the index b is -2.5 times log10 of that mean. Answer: 0.08 mag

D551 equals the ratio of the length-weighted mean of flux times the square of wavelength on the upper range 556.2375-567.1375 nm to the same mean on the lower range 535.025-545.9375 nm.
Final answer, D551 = 1.16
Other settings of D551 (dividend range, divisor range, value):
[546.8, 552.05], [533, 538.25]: 1.09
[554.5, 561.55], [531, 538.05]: 1.16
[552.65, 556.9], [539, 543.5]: 1.17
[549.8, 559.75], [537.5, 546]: 1.10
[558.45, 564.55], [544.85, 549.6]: 1.08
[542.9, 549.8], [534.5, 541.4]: 1.08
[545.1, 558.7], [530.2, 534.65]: 1.16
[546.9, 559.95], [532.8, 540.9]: 1.14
